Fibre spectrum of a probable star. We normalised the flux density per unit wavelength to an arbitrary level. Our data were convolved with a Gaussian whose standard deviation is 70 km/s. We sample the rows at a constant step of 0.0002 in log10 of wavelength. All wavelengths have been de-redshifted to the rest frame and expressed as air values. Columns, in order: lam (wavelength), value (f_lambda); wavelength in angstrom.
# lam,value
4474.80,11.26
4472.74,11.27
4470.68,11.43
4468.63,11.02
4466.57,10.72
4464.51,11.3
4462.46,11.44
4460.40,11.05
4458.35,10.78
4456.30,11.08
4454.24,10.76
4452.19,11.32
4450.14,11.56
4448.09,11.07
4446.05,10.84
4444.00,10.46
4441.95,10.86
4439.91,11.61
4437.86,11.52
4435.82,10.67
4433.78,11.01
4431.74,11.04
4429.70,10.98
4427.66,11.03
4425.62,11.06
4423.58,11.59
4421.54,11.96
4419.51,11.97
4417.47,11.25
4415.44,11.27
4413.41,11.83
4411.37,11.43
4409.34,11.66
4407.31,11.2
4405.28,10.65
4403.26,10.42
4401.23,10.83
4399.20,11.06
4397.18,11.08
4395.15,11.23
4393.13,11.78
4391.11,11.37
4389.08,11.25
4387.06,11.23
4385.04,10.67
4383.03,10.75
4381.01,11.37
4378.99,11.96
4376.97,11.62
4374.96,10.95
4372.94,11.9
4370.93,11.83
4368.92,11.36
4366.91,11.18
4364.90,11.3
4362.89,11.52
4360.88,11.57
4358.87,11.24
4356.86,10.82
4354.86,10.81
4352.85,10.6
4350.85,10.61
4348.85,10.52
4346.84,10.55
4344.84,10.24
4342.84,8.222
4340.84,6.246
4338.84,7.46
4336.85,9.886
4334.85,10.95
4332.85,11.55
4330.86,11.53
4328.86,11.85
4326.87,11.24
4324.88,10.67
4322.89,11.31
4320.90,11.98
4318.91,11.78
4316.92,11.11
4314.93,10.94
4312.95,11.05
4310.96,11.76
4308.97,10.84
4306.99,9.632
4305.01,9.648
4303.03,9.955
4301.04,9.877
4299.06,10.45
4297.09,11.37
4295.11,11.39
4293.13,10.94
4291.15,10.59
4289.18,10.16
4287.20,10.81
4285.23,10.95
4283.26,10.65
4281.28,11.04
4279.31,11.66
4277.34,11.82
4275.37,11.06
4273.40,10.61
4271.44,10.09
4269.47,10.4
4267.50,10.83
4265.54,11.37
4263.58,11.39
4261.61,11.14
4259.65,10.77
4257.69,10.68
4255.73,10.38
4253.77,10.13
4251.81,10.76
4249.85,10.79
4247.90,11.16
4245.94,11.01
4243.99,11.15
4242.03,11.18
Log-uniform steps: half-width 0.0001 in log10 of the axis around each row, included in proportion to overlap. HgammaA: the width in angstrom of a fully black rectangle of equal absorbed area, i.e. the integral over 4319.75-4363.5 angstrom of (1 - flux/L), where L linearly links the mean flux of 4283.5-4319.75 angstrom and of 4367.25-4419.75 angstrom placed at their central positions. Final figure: 1.8 angstrom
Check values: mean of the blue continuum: 10.7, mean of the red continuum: 11.3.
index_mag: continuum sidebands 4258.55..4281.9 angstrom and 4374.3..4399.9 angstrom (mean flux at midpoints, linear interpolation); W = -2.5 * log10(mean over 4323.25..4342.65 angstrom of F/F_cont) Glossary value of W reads 0.106 mag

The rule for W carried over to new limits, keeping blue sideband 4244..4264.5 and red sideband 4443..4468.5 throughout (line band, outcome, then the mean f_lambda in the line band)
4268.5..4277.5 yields 0.01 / 10.7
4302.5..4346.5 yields 0.05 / 10.5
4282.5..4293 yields 0.02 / 10.7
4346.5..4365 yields 0.00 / 10.9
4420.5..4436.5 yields -0.02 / 11.2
